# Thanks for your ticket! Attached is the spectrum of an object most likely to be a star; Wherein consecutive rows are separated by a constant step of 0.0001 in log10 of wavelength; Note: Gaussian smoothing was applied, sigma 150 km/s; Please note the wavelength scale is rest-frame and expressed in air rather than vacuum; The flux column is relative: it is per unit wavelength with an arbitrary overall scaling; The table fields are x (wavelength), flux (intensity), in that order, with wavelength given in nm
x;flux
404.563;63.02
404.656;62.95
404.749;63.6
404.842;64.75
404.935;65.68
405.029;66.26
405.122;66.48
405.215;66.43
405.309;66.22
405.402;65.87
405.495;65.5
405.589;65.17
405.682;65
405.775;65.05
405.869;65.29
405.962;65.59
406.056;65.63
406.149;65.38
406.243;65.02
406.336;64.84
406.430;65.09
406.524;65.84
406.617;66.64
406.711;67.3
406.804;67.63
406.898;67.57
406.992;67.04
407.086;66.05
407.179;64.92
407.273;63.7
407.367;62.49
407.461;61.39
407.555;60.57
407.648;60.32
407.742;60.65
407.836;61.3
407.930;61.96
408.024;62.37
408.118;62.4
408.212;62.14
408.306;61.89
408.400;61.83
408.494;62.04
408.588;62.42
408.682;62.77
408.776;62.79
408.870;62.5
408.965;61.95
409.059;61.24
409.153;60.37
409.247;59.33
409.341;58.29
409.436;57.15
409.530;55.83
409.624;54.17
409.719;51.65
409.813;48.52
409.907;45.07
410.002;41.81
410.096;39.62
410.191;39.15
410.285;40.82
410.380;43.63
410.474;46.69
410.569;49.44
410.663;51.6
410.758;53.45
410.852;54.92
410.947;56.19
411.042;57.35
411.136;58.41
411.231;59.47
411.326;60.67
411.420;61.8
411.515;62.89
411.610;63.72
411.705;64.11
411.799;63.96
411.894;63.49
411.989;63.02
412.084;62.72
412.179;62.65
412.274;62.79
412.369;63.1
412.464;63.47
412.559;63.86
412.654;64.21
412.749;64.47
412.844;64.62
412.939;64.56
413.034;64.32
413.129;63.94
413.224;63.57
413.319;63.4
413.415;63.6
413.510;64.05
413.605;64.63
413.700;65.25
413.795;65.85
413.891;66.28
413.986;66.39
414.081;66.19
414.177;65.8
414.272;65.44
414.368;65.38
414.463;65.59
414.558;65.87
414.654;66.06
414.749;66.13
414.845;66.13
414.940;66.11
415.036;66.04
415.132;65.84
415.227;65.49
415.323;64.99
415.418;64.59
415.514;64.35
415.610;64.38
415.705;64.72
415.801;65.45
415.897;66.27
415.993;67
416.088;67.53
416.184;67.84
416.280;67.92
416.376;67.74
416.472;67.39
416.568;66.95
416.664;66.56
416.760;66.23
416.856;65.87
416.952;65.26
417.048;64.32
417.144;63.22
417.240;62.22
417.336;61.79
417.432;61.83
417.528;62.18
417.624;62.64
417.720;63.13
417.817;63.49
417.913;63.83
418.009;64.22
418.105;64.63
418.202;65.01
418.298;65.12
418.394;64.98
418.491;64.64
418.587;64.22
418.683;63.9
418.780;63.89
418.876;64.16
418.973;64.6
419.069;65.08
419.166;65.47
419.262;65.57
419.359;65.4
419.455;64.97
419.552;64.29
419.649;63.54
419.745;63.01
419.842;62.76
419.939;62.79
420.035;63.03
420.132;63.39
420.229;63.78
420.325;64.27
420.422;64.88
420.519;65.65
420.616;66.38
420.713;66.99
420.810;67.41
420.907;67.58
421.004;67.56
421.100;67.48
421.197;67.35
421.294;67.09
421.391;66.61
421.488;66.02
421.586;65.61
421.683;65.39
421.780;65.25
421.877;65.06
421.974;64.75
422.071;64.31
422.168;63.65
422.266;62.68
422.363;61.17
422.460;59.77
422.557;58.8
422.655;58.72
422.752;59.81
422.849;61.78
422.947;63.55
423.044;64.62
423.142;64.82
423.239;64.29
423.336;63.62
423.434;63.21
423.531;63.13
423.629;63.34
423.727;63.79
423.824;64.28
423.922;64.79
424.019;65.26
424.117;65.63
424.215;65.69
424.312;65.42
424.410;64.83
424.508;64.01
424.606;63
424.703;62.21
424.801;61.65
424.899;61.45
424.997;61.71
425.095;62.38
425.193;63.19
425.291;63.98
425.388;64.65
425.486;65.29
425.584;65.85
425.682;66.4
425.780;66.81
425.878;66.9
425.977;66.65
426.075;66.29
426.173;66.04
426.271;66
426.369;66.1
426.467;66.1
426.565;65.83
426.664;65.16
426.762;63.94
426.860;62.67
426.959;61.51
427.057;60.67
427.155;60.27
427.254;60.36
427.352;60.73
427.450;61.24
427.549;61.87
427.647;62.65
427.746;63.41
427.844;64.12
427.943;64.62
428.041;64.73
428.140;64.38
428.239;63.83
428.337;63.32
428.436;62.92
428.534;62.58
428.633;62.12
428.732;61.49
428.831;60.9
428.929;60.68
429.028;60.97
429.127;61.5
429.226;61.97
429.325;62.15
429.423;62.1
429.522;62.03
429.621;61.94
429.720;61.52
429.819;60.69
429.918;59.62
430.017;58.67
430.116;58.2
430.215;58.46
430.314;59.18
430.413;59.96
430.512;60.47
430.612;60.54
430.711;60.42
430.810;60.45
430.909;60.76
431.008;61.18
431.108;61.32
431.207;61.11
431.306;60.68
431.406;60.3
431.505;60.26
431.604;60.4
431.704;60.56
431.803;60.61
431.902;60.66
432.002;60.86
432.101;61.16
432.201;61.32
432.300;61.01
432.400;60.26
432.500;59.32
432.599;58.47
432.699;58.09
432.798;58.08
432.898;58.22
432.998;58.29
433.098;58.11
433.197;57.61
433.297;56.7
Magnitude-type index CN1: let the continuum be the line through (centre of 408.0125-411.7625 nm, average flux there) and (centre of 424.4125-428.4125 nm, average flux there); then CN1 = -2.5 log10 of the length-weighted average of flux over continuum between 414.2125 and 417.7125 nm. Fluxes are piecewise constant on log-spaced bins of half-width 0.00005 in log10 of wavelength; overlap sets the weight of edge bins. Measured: -0.11 mag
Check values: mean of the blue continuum 56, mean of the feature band 65.4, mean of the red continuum 63.8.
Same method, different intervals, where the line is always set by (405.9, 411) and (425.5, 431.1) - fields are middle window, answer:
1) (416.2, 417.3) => -0.09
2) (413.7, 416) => -0.10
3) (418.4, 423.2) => -0.06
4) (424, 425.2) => -0.03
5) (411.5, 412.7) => -0.07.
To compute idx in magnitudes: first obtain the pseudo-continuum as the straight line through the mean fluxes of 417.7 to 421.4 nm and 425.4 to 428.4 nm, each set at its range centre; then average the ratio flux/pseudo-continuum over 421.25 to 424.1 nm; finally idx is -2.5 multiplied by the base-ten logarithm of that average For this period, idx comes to 0.016 mag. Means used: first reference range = 64.9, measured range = 63.6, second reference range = 64.1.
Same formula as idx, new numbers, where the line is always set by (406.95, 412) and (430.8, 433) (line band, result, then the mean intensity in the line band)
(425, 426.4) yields -0.10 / 65.3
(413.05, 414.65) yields -0.12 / 65.1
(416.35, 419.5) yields -0.10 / 64.5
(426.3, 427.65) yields -0.06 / 62.9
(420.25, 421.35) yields -0.13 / 66.6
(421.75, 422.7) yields -0.06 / 62.4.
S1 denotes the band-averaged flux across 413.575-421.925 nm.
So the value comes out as 65.2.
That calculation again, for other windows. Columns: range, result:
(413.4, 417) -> 65.9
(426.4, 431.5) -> 61.7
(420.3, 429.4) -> 63.9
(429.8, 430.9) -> 59.7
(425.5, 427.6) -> 64.2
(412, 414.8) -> 64.6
